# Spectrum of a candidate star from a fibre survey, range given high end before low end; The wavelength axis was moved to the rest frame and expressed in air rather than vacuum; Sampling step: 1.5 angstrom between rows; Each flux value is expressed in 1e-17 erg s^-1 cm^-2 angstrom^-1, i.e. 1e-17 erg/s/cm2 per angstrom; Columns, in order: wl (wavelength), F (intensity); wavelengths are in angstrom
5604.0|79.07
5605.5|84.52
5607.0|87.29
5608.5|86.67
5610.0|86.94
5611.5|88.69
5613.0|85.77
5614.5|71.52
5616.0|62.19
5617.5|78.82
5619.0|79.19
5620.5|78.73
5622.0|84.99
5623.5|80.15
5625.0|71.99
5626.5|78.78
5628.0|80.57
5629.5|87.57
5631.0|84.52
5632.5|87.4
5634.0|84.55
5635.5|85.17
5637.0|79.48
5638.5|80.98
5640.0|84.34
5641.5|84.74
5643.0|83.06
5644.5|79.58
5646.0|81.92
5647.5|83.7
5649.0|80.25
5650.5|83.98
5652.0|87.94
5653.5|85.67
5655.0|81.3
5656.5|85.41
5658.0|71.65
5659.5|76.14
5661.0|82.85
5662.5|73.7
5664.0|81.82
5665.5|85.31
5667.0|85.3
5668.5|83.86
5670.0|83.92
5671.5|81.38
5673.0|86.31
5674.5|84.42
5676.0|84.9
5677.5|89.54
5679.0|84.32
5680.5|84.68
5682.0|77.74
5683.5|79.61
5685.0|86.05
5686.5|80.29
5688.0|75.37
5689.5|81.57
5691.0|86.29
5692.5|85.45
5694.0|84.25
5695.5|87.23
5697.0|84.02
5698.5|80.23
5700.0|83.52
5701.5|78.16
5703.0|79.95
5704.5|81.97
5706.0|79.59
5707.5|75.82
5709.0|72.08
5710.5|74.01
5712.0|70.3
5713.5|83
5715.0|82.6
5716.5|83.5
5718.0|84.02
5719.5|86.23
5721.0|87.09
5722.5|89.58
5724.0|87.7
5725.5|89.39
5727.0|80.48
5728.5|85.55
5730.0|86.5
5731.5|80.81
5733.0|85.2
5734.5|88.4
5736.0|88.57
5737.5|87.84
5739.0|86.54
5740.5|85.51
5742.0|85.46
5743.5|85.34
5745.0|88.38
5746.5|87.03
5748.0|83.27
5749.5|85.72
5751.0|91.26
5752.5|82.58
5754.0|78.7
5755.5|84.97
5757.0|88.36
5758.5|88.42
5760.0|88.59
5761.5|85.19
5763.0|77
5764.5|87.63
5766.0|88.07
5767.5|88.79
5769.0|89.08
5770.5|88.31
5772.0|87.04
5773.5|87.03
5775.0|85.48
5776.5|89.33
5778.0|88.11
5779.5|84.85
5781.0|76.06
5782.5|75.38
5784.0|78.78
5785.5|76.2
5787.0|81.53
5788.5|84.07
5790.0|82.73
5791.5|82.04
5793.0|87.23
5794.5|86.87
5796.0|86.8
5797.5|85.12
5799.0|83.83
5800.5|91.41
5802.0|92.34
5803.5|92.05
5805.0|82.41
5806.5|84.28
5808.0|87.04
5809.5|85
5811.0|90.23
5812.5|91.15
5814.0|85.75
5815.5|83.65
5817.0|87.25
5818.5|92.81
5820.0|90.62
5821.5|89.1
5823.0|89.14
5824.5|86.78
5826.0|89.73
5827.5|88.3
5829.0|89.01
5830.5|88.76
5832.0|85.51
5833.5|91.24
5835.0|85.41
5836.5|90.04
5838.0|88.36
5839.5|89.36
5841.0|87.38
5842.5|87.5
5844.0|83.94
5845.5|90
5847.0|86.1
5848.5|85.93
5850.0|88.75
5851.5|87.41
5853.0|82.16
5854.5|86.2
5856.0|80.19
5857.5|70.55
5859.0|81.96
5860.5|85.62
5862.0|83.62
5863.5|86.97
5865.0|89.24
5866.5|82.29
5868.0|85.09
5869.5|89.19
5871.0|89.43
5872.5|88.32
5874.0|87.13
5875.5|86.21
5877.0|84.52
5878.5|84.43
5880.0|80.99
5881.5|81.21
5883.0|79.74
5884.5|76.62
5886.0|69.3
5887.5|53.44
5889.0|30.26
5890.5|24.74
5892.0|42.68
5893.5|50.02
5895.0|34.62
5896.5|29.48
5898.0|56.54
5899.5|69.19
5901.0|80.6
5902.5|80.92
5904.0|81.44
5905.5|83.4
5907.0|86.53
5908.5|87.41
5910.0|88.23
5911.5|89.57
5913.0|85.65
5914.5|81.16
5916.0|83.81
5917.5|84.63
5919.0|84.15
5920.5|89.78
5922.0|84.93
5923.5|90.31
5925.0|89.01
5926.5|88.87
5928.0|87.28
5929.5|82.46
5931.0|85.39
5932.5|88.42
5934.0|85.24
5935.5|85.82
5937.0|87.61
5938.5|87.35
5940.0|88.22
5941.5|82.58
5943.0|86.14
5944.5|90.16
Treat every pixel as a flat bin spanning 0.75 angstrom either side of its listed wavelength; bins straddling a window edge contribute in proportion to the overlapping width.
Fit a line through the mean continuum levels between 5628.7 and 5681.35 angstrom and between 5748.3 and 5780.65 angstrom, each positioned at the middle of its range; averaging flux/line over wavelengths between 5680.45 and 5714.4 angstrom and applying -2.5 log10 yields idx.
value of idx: 0.05 mag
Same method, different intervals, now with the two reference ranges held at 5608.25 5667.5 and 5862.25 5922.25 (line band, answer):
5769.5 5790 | -0.07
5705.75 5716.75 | 0.03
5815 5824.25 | -0.16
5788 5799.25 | -0.10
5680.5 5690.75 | -0.01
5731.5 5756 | -0.09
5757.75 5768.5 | -0.10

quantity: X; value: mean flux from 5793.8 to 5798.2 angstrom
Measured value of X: 86.3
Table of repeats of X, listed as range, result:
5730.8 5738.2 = 86.2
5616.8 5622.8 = 80.4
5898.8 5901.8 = 75.1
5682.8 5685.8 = 82.8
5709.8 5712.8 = 72.3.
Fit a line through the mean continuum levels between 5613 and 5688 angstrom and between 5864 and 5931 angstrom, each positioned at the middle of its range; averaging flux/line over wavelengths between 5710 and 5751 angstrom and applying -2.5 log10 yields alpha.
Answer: -0.07 mag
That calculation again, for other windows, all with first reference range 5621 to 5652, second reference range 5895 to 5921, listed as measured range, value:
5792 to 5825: -0.109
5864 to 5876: -0.116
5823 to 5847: -0.119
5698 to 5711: 0.039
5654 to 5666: 0.031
